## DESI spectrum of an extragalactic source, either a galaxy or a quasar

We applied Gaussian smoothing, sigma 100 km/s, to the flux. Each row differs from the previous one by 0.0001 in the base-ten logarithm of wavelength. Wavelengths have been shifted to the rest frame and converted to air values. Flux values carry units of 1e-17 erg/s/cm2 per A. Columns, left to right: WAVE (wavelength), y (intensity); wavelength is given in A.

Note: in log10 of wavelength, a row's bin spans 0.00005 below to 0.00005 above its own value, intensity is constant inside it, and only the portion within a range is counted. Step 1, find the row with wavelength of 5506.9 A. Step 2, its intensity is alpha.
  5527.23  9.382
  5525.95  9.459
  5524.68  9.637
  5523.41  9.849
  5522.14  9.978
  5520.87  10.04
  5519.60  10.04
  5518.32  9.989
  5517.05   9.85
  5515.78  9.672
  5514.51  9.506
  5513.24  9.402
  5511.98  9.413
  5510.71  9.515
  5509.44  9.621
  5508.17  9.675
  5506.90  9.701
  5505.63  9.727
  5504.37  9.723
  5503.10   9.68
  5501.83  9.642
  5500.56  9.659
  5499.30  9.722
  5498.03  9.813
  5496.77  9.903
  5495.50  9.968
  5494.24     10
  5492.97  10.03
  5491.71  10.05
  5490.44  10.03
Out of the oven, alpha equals 9.701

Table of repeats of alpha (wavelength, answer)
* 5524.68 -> 9.637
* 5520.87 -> 10.04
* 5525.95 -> 9.459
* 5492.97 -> 10.03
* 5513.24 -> 9.402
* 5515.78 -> 9.672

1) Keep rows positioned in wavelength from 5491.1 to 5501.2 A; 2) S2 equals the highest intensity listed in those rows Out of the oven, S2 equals 10.05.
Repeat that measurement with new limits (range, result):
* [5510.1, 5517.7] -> 9.85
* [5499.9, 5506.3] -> 9.727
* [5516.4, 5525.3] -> 10.04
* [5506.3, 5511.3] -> 9.701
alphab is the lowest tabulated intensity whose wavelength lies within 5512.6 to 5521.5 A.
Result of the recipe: 9.402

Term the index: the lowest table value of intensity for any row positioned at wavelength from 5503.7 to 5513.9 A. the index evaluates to 9.402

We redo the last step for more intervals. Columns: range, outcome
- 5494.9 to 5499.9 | 9.722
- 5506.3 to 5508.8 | 9.675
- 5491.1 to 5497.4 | 9.903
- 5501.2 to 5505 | 9.642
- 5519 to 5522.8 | 9.978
